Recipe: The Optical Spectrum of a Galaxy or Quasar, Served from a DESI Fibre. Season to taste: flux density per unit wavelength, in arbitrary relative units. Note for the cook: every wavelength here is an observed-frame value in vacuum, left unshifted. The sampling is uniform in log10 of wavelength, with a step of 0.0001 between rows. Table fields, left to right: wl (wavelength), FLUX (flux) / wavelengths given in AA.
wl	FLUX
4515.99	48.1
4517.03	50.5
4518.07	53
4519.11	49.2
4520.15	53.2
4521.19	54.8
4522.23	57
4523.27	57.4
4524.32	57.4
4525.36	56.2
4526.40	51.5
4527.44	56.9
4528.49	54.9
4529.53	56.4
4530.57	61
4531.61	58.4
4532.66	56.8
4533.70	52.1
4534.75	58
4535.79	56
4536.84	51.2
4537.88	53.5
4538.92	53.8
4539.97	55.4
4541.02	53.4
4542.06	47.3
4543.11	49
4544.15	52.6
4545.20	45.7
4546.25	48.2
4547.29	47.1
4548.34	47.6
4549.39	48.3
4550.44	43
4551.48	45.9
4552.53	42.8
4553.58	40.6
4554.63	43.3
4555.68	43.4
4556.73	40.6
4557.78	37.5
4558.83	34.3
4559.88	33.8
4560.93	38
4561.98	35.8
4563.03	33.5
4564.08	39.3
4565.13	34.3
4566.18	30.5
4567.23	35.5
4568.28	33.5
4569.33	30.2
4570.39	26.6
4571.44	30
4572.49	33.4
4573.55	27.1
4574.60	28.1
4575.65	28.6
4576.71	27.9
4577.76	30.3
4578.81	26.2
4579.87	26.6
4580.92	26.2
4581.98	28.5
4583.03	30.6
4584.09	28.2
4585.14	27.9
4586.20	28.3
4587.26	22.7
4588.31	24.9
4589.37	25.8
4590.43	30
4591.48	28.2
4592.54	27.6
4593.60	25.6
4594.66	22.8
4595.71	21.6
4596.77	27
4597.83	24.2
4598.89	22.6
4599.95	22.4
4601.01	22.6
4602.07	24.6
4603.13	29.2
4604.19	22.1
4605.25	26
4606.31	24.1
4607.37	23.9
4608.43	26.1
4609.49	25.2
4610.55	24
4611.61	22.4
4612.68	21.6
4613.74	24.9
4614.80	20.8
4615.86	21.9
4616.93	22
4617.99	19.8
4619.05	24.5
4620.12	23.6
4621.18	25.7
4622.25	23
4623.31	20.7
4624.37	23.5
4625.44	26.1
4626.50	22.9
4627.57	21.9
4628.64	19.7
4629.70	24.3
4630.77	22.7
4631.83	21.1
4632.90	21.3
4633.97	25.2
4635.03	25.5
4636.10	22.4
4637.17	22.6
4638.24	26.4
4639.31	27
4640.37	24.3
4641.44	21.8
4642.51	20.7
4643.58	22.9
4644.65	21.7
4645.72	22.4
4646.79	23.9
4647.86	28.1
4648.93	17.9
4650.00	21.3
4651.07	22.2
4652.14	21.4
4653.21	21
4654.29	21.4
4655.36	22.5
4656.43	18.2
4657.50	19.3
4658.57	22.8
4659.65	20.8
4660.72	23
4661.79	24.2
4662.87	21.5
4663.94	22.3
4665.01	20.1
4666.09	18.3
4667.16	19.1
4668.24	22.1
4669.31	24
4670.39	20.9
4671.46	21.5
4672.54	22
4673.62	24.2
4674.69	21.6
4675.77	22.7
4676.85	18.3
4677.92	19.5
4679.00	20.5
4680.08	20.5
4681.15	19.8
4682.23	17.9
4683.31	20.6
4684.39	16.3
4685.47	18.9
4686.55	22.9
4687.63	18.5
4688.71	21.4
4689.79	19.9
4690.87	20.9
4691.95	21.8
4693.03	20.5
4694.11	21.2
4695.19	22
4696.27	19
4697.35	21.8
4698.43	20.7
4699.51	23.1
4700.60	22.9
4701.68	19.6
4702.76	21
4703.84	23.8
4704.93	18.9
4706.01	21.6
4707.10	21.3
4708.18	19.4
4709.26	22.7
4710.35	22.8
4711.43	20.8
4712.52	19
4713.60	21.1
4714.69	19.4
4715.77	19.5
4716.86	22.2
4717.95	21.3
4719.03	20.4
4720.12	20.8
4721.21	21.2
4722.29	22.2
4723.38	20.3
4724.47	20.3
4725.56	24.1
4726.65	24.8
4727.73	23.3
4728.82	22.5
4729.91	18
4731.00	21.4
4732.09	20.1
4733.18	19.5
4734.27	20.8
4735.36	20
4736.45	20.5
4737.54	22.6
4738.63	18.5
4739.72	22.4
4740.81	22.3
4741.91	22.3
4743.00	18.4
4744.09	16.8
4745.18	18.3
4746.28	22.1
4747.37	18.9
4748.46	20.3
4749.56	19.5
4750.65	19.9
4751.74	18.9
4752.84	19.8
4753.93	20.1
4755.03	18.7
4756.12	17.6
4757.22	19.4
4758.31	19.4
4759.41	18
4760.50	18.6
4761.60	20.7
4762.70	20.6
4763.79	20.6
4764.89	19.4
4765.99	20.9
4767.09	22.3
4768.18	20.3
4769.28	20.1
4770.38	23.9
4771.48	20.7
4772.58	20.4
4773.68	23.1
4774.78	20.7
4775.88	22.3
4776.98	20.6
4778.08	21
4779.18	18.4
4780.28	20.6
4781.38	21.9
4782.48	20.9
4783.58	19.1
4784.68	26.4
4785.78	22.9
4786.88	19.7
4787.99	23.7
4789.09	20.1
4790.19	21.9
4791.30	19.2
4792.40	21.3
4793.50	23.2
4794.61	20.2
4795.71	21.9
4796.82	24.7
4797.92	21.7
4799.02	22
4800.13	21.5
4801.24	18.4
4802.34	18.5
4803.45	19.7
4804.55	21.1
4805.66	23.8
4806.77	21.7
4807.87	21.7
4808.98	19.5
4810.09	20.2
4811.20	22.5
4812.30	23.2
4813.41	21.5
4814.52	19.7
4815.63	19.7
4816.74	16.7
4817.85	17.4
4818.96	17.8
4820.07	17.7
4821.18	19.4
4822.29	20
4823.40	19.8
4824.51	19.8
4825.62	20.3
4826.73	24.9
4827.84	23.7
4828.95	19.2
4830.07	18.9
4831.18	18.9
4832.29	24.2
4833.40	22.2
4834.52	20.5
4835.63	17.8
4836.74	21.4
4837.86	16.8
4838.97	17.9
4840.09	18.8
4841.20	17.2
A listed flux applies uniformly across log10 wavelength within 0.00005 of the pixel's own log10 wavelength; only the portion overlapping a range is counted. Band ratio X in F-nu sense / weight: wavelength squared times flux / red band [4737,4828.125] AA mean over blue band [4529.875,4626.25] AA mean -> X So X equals 0.67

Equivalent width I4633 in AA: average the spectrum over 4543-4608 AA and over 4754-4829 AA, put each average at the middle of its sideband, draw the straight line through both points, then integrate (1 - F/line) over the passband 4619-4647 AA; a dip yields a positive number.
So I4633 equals 5.7 AA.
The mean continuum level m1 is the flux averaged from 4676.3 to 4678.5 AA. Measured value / 19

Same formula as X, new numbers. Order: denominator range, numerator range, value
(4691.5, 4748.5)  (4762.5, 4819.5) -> 1.03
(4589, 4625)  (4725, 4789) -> 0.91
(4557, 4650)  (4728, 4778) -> 0.83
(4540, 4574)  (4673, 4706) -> 0.55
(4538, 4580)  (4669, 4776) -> 0.57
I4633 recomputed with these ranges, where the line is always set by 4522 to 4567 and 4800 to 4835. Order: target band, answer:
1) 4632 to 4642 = 3.8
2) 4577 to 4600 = 9.0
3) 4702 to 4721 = 6.2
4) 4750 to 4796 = 7.6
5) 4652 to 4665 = 5.3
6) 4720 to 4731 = 2.9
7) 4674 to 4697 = 9.1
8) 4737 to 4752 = 4.1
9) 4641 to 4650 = 3.6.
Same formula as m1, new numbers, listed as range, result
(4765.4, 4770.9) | 21.5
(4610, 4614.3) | 23.2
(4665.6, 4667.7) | 18.7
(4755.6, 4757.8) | 18.5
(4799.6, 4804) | 19.5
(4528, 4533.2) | 57.6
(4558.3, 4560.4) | 34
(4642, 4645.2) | 21.8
